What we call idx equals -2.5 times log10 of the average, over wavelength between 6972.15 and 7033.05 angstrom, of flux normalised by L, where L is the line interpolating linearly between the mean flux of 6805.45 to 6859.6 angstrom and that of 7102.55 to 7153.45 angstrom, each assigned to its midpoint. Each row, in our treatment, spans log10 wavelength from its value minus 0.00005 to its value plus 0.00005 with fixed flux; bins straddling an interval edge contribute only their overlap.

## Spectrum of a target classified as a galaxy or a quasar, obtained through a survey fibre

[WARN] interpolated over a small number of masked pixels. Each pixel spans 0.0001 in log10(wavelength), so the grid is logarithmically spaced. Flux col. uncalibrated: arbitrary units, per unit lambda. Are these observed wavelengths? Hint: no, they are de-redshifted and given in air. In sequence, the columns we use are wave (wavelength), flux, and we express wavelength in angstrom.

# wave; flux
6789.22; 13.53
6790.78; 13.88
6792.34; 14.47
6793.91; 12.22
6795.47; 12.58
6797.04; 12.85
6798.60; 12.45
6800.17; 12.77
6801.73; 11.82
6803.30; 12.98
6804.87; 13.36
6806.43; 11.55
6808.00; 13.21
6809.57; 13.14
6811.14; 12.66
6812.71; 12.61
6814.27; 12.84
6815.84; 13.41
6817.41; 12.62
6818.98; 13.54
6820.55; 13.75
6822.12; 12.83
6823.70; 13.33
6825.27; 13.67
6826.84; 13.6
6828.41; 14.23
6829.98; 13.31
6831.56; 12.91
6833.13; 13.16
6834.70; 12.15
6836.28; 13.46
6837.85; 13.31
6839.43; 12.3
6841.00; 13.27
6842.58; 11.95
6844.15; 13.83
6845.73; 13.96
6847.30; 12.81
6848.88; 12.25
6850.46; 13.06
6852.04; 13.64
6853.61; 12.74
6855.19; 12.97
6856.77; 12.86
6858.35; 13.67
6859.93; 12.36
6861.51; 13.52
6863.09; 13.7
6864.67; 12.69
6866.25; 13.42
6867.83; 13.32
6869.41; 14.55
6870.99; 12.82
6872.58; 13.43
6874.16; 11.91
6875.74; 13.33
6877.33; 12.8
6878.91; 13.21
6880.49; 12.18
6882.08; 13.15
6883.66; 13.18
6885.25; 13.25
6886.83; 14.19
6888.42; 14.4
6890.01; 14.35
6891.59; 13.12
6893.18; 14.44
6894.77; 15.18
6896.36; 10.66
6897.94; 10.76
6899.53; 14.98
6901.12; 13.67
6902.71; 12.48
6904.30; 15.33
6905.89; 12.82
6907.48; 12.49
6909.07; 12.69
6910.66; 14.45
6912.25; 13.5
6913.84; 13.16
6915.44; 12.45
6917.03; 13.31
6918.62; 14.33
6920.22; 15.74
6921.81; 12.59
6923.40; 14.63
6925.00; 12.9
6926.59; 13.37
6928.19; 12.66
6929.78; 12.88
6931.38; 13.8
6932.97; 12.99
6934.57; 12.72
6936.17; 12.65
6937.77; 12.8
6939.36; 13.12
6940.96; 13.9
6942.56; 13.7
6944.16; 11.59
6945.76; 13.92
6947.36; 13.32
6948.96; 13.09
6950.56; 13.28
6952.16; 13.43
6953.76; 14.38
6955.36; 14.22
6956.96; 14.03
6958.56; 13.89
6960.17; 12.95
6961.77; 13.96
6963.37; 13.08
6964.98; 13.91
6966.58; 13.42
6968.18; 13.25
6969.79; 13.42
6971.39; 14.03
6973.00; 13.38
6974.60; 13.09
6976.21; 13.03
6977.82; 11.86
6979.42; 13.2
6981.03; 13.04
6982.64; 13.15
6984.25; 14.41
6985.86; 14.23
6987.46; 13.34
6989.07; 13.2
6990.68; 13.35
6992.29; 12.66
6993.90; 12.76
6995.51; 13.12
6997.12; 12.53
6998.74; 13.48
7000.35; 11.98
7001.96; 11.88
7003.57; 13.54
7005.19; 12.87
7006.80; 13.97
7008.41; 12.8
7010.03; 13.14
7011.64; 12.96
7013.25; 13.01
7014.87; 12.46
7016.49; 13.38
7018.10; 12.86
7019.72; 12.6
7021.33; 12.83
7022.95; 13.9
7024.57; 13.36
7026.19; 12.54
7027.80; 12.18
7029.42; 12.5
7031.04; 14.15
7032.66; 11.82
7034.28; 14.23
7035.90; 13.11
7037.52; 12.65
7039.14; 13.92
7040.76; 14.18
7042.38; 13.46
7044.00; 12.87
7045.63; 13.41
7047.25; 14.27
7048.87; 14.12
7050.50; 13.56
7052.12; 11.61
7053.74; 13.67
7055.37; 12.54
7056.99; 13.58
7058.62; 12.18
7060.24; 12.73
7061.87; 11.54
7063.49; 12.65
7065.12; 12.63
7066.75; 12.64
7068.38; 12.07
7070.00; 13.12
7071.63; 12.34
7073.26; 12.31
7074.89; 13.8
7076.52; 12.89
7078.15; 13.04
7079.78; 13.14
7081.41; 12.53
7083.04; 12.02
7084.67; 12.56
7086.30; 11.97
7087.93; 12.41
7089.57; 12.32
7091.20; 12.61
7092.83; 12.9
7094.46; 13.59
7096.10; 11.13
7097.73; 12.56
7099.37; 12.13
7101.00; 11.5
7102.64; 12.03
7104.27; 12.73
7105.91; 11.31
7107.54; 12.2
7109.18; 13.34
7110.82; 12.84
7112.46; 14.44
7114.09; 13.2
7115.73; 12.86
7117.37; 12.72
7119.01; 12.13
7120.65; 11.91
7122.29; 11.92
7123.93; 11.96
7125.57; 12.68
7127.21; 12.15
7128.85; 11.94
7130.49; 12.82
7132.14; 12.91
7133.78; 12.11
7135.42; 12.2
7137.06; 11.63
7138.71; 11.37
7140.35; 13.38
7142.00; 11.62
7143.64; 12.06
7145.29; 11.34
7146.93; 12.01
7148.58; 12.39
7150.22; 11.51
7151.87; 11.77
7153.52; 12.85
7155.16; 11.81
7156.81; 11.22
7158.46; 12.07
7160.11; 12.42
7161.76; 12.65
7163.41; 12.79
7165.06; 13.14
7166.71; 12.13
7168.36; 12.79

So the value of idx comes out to -0.03 mag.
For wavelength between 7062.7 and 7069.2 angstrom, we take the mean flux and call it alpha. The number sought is 12.5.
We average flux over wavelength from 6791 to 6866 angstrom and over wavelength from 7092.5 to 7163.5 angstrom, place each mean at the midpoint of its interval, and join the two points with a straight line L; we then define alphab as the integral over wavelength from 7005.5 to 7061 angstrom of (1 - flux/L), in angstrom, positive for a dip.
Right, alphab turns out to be -2.69 angstrom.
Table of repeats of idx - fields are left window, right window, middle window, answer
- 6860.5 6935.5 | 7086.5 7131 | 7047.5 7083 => -0.01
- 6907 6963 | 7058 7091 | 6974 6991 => -0.01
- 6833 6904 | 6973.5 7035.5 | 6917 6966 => -0.03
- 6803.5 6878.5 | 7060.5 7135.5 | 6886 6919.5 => -0.04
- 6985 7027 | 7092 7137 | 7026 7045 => -0.02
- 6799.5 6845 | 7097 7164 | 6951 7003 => -0.05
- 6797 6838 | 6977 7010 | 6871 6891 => -0.02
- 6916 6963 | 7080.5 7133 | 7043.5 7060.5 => -0.03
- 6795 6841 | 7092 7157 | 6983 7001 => -0.05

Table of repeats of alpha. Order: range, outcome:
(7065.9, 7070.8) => 12.6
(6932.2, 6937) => 12.8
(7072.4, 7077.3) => 13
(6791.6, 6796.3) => 13.1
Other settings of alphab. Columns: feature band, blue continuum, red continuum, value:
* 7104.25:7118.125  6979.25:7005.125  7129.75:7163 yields -0.58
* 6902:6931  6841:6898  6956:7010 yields -0.51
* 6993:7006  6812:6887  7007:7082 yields 0.26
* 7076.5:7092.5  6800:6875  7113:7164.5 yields -0.22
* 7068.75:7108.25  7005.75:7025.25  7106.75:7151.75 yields 0.50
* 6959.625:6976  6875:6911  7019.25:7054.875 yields -0.20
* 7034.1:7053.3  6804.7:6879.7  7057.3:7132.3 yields -1.21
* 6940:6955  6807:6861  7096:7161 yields -0.77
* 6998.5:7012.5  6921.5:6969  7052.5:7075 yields 0.06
